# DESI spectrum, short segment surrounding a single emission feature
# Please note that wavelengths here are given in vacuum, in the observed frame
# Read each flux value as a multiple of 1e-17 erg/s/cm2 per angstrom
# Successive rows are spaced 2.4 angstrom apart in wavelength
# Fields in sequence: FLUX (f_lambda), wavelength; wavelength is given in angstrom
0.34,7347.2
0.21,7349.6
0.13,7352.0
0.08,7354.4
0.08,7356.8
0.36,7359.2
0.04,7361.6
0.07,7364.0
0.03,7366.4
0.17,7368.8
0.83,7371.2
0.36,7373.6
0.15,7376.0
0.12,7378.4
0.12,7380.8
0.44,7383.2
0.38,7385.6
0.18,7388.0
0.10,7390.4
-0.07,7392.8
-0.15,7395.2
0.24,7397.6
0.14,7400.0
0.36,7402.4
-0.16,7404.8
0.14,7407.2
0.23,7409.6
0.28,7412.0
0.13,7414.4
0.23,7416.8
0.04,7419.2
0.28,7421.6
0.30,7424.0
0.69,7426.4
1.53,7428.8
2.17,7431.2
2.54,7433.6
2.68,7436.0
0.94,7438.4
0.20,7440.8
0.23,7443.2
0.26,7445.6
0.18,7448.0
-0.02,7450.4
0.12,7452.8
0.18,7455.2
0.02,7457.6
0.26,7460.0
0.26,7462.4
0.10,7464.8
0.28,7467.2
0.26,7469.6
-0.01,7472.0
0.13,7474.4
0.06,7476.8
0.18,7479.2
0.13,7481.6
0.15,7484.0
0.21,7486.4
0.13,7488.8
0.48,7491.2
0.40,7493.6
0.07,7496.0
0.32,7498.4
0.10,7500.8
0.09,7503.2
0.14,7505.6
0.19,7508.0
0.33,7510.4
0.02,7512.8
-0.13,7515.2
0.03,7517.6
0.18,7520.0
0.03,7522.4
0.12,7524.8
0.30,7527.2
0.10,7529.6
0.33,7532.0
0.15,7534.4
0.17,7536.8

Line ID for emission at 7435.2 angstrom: [O II] 3727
